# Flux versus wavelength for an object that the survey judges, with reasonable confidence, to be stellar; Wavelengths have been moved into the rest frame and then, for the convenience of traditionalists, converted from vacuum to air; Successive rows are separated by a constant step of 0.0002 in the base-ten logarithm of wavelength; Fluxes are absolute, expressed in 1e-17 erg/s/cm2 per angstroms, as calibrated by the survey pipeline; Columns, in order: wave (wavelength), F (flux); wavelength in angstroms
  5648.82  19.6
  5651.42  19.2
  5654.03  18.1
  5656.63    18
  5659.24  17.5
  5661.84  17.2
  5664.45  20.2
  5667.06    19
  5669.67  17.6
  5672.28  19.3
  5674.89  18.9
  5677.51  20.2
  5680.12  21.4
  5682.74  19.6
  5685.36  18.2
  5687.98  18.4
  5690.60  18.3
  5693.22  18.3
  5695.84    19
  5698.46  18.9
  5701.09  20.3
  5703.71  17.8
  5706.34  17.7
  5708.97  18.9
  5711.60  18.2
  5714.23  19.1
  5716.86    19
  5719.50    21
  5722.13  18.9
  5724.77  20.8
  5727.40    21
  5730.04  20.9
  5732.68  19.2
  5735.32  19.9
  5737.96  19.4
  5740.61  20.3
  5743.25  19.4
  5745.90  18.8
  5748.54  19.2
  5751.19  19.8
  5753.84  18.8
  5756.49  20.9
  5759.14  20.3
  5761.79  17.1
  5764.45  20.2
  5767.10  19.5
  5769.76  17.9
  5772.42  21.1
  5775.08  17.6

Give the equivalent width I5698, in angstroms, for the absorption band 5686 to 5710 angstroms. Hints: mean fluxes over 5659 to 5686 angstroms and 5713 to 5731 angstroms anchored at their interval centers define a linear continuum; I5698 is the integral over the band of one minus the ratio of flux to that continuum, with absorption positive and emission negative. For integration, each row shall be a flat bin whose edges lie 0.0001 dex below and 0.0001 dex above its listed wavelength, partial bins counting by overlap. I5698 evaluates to 1.2 angstroms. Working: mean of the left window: 19.1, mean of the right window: 20.1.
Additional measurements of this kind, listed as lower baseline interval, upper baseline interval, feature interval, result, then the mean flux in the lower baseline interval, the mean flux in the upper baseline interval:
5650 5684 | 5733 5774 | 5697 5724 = 0.3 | 18.9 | 19.5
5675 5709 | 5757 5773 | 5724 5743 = -0.9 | 19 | 19.3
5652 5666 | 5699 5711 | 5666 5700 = -1.0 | 18.3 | 18.7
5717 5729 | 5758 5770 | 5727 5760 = -0.2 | 20.3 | 19.1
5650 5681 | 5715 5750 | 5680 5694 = 0.2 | 18.9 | 19.8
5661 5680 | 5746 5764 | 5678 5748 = -0.4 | 19.1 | 19.4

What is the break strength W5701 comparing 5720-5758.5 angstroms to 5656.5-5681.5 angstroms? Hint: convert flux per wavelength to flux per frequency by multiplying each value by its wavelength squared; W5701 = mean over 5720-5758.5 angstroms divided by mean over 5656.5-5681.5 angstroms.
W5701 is 1.1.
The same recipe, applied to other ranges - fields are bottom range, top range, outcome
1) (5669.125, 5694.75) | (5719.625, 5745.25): 1.07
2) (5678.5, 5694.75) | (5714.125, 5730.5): 1.07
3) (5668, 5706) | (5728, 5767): 1.06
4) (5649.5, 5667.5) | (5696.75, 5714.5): 1.03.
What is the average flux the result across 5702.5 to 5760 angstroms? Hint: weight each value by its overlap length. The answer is 19.5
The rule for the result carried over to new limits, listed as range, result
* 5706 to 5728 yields 19.4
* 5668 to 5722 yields 19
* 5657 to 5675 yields 18.5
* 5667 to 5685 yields 19.4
